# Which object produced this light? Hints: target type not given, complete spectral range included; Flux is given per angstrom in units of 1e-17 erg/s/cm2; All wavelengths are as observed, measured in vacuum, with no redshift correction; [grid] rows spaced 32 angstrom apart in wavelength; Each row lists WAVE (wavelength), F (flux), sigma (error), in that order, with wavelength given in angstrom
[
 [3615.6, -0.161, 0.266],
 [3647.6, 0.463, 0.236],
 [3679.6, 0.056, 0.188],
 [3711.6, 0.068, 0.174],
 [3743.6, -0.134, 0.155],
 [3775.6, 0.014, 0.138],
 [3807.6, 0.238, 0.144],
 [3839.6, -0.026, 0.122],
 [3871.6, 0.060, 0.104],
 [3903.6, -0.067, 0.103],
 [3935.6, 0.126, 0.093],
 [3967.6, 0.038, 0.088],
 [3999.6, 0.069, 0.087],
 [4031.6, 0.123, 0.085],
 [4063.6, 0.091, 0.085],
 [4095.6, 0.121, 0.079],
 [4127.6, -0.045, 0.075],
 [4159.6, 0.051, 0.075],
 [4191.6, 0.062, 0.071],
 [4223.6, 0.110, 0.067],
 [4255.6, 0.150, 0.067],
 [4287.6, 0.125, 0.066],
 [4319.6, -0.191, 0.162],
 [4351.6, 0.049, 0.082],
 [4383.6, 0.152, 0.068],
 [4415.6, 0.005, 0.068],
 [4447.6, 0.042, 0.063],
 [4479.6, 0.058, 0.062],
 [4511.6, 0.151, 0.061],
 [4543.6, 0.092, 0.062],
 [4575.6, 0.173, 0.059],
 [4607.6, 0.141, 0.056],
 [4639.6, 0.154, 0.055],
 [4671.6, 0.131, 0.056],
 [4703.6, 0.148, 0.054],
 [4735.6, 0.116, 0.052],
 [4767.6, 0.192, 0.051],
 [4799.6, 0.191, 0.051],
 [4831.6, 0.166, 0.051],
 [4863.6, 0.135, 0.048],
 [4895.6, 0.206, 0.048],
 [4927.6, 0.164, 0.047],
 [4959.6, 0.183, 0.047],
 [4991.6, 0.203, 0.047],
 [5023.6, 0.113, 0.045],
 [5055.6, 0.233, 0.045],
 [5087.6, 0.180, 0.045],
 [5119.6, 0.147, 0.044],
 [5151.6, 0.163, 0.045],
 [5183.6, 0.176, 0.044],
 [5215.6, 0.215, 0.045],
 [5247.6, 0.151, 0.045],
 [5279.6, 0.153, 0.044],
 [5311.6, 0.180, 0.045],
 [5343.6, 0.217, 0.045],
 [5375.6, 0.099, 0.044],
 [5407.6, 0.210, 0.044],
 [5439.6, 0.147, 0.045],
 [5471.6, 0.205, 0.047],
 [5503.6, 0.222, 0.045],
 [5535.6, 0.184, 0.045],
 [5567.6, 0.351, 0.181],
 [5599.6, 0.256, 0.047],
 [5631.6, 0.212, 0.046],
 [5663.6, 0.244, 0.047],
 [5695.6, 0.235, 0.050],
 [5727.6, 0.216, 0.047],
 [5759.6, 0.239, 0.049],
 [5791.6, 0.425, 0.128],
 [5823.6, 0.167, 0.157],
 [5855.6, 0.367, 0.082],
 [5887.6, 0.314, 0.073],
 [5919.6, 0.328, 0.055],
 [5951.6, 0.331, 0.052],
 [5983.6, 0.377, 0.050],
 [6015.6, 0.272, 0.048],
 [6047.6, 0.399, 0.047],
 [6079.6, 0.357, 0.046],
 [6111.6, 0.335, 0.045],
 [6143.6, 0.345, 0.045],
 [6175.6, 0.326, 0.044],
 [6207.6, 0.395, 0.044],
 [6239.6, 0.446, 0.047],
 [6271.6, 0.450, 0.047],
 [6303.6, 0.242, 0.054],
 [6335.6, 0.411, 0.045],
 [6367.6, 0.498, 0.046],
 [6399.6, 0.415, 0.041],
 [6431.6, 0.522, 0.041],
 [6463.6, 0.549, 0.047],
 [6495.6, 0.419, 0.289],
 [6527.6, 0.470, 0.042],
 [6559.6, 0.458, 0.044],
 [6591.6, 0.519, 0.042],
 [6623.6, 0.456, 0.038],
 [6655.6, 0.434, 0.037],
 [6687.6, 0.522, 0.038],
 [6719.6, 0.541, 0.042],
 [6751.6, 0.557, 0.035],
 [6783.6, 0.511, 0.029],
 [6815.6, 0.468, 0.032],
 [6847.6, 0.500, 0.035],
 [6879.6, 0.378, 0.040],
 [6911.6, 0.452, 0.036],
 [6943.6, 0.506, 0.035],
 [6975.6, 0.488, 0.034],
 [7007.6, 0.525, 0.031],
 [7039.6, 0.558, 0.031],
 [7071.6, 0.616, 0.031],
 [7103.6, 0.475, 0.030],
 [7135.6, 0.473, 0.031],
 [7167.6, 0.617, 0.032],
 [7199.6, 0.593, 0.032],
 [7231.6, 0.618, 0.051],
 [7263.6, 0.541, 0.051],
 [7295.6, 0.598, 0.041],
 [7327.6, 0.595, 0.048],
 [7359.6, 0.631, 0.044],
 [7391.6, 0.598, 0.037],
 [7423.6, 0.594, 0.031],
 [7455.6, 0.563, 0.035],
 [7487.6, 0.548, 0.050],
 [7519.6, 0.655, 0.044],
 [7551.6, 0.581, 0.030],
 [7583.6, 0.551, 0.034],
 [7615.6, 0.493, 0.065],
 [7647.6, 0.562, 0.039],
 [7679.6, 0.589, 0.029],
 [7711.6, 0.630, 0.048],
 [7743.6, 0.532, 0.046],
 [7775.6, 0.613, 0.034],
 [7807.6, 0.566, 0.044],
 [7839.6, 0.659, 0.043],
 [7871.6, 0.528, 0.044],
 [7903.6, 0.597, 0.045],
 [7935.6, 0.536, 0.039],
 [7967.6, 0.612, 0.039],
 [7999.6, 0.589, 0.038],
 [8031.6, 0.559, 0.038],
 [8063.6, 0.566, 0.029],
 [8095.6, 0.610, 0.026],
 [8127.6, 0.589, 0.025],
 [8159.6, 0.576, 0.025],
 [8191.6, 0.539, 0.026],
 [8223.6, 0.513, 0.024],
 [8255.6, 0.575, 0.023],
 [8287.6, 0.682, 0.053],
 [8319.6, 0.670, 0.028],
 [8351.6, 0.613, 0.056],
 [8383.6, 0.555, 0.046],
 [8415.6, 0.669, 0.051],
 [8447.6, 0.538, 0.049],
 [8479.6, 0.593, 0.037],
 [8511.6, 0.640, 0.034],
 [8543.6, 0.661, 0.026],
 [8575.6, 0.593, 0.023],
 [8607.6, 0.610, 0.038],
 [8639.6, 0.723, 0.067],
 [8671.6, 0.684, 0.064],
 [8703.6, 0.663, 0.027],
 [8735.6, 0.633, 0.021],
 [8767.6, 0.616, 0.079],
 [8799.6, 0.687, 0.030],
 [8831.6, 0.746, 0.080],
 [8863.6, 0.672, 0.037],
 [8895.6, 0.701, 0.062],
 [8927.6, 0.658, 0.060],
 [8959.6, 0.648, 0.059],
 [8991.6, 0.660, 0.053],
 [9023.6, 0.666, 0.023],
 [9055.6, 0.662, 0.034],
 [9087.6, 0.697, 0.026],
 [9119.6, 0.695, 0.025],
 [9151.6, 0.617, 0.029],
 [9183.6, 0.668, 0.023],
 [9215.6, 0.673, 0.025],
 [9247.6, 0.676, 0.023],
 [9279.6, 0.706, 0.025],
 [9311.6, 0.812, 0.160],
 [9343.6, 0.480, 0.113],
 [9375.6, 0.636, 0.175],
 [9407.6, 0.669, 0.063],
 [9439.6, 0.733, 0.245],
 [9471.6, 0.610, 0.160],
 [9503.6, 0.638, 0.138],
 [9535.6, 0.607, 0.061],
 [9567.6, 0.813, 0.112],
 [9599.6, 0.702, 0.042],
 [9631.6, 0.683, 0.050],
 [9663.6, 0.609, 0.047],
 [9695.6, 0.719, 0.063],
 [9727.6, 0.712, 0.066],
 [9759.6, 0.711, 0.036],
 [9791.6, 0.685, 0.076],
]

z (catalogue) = 0.588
